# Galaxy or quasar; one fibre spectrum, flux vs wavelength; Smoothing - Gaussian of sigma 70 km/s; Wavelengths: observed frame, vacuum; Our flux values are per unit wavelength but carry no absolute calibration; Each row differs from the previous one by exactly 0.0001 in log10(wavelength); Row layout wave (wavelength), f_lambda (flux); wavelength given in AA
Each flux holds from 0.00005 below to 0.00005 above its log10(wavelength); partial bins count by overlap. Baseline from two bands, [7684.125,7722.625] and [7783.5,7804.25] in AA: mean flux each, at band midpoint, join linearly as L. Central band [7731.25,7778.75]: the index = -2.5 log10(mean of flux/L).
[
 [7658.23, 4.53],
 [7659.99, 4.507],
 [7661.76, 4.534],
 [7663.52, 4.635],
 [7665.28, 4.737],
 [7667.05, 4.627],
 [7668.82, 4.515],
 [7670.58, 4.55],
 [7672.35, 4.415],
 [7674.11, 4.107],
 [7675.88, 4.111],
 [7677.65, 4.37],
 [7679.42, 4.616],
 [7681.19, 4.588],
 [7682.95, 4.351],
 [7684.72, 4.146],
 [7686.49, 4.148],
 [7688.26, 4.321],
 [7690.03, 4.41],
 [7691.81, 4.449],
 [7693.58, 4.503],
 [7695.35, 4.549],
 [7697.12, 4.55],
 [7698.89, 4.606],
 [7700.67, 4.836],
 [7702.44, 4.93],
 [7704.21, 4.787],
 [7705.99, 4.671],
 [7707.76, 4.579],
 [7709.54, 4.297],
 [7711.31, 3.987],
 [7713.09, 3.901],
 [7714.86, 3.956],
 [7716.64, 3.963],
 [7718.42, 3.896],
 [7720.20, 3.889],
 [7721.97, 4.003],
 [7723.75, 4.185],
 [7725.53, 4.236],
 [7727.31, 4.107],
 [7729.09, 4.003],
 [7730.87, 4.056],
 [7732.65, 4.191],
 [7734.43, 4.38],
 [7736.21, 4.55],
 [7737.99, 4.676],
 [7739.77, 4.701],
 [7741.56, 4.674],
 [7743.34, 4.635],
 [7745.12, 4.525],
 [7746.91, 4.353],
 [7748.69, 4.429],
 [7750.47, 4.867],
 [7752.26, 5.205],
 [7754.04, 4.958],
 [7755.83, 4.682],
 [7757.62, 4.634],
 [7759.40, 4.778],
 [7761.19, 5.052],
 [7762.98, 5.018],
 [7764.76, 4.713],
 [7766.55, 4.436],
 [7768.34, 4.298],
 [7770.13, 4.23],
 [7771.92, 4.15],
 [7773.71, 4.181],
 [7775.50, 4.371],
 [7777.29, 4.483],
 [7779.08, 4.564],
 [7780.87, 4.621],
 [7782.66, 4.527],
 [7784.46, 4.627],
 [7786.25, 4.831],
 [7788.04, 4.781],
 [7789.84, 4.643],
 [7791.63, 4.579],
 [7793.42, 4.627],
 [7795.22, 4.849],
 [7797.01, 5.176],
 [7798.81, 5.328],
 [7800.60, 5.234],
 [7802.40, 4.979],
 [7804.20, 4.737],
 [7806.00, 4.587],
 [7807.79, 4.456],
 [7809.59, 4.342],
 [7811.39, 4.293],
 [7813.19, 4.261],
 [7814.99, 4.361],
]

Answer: 0.014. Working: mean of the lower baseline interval 4.34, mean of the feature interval 4.58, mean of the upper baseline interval 4.87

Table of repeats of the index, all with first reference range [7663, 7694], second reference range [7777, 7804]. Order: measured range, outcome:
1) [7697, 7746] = 0.05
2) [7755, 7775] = 0.04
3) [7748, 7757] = -0.04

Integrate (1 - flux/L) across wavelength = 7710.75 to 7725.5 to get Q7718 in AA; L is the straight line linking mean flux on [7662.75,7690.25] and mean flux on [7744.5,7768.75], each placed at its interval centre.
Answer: 1.9 AA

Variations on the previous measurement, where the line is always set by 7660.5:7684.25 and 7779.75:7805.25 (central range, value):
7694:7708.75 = -0.4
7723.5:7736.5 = 1.2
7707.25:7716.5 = 1.0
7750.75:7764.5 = -0.5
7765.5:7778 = 1.2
